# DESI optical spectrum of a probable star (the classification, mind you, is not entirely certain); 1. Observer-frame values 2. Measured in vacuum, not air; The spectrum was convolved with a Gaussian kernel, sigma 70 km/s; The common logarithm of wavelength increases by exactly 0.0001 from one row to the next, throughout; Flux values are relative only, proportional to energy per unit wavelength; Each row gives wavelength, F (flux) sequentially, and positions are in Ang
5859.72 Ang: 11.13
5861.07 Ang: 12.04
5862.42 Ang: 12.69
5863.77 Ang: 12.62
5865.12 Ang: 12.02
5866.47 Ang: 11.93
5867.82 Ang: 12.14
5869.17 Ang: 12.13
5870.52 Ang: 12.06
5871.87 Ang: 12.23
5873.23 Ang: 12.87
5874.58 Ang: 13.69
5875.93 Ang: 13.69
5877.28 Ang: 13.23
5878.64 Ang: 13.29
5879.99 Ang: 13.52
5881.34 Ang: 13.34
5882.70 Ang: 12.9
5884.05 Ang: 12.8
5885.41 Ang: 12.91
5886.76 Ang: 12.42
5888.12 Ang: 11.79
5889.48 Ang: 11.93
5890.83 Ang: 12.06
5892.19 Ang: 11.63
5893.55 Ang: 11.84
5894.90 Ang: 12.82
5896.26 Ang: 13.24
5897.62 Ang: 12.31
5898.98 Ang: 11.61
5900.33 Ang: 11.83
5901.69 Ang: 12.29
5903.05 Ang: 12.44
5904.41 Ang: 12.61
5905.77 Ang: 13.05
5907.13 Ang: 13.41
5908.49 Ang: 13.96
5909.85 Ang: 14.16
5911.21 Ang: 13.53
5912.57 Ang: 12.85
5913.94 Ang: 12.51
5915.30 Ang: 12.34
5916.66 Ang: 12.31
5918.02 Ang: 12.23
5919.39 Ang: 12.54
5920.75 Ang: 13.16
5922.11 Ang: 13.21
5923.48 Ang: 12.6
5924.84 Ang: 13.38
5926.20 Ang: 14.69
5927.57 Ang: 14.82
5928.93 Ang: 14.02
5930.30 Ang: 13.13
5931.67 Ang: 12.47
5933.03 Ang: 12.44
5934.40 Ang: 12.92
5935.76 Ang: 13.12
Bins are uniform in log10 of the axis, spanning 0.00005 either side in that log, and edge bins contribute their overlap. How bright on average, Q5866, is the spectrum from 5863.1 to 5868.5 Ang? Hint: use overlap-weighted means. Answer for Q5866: 12.2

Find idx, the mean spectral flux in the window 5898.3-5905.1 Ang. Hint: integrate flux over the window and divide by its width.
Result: 12.2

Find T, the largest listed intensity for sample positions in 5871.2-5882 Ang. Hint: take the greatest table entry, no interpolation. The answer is 13.69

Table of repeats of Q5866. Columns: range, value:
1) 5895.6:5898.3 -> 12.8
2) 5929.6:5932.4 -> 12.8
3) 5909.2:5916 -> 13.1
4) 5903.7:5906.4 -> 12.8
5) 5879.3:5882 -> 13.5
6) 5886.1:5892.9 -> 11.9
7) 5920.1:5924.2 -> 13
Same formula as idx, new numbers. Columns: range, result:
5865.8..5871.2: 12.1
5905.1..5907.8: 13.2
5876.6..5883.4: 13.3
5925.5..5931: 14.1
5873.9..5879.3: 13.5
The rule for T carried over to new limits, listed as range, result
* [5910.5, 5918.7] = 13.53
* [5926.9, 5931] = 14.82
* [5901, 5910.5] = 14.16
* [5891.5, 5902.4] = 13.24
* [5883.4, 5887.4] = 12.91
